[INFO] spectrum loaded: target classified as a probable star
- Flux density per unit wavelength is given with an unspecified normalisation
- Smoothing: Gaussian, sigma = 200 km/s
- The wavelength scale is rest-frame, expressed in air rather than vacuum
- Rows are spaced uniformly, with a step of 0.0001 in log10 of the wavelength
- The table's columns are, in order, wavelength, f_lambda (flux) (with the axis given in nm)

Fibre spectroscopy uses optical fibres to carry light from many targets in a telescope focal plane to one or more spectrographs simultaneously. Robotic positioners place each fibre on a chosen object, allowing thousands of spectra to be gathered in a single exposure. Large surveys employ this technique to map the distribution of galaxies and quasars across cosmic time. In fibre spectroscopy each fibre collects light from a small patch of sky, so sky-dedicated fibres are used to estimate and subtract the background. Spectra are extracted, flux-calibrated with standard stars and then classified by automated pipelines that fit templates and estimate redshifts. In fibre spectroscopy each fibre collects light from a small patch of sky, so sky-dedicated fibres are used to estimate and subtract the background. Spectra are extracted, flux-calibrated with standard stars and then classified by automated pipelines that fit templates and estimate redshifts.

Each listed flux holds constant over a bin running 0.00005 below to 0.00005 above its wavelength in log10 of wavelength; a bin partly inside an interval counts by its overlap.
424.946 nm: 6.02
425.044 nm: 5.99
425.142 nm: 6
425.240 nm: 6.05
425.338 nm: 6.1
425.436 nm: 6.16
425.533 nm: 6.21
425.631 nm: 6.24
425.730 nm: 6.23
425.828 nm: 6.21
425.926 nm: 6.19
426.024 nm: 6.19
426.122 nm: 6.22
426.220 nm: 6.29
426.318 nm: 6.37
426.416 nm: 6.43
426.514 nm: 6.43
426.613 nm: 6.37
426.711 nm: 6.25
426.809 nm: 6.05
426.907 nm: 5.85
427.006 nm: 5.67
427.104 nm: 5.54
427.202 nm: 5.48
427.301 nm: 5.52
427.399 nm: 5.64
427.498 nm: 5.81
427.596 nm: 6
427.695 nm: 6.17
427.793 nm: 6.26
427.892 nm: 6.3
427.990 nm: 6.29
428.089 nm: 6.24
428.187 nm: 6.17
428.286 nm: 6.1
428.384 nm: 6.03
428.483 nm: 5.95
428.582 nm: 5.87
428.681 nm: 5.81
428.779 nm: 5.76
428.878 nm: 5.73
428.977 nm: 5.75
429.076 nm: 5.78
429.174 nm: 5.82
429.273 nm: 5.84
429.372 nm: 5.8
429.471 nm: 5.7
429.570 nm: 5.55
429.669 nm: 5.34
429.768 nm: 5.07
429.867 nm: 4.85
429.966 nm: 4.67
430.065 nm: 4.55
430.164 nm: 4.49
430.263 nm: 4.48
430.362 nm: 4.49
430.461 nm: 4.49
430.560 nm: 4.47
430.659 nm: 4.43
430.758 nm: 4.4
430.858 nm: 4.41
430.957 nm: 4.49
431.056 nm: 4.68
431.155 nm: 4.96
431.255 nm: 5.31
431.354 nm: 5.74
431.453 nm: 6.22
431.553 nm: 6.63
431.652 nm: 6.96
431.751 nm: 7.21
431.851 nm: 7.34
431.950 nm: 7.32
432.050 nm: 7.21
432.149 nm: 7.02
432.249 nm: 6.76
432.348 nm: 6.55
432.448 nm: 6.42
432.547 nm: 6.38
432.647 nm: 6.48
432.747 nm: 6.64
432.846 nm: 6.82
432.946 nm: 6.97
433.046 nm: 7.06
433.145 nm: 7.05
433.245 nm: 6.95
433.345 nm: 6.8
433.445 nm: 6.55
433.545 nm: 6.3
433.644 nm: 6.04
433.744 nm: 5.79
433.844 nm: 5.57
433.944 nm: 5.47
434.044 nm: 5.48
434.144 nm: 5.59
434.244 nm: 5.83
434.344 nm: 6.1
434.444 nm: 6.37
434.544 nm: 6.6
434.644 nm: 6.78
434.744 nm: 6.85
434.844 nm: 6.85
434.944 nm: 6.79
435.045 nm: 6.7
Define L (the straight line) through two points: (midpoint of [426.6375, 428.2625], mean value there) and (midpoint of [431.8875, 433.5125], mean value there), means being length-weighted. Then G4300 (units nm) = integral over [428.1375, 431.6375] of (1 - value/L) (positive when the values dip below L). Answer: 0.56 nm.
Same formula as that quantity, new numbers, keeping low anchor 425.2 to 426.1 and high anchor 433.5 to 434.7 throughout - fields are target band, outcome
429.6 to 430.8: 0.281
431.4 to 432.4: -0.144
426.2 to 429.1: 0.067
